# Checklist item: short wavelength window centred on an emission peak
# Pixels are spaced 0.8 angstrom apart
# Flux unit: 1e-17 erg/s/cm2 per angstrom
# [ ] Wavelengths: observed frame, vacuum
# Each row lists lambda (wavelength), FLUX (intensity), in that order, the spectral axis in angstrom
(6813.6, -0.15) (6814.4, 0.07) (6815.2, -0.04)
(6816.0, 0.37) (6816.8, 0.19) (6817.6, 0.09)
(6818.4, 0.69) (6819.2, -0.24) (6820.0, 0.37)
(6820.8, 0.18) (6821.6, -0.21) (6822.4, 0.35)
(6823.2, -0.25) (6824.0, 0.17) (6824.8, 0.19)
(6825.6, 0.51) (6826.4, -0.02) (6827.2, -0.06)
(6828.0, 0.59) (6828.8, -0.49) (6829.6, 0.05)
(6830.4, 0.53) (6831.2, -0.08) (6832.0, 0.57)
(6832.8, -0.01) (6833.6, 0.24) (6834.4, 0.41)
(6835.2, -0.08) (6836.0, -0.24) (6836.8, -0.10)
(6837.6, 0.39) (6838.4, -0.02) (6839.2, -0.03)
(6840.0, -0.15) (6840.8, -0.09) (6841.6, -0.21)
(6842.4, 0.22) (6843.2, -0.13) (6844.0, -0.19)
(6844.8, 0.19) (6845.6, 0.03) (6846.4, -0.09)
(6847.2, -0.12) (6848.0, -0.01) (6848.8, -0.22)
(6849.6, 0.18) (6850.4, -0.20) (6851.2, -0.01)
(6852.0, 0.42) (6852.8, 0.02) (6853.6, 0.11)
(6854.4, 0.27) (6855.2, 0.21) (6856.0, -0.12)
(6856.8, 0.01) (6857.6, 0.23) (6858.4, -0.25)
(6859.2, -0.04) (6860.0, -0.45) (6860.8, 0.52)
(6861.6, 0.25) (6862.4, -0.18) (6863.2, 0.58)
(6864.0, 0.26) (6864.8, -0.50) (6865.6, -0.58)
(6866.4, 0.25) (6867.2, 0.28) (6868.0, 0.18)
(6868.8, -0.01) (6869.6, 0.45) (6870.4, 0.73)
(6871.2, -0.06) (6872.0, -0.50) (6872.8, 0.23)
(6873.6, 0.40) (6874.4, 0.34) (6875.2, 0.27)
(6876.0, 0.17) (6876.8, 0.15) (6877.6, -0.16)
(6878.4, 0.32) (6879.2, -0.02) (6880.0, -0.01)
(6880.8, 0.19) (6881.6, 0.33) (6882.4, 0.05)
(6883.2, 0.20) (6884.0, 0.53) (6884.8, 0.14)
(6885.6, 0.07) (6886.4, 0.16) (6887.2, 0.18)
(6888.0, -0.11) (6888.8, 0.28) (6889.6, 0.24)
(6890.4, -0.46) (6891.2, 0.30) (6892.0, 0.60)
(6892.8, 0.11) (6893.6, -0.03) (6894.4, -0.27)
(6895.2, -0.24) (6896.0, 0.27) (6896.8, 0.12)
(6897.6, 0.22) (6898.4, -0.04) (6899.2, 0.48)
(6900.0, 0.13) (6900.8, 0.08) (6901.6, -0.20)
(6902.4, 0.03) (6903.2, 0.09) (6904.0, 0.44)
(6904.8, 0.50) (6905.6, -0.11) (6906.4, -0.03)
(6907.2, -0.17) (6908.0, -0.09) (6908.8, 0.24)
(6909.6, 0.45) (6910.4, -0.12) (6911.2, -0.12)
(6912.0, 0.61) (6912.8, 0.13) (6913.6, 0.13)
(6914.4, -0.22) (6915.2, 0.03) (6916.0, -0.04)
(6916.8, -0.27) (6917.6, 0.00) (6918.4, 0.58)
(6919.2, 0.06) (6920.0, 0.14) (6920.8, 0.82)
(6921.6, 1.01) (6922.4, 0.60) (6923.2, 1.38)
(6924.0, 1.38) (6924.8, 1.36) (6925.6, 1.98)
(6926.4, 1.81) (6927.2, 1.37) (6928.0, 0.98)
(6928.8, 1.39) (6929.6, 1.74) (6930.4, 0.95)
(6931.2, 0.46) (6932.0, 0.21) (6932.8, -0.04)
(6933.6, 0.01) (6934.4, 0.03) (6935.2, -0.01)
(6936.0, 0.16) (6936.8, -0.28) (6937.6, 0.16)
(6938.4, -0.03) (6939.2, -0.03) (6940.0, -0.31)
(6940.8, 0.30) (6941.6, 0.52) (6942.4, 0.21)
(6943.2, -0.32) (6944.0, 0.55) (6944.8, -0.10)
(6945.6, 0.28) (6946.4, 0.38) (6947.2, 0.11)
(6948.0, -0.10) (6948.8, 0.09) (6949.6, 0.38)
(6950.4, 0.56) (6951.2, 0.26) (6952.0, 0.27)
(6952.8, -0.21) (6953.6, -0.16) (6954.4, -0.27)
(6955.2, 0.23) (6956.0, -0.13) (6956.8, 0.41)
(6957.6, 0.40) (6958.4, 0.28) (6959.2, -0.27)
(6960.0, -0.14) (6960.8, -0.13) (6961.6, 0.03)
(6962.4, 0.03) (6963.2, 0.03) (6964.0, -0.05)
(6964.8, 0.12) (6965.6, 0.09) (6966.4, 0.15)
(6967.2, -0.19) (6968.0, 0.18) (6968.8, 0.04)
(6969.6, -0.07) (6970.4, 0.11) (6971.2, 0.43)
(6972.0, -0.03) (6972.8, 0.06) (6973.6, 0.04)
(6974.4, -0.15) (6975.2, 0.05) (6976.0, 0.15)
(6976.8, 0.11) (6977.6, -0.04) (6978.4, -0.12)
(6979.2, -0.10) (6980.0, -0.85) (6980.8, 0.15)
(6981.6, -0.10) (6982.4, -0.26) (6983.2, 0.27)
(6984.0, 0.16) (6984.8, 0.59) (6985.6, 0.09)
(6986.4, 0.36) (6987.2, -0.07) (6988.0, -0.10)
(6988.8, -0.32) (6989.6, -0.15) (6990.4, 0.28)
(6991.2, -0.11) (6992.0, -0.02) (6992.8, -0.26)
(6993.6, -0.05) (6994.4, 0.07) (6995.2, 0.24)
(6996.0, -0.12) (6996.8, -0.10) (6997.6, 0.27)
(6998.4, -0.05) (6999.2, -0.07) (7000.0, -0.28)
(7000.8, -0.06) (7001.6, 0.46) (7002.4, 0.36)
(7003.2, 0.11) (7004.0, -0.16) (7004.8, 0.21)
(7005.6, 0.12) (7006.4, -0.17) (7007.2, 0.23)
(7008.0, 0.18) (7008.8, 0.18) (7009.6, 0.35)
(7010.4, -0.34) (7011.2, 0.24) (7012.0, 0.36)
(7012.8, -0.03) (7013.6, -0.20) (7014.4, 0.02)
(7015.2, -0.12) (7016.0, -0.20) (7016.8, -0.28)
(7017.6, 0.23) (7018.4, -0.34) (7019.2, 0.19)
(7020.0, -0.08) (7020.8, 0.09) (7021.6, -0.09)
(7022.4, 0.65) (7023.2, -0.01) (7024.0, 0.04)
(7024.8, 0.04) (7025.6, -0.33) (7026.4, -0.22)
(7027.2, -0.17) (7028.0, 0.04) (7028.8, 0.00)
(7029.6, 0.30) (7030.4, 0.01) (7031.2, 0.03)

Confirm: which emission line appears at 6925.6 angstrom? [O II] 3727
